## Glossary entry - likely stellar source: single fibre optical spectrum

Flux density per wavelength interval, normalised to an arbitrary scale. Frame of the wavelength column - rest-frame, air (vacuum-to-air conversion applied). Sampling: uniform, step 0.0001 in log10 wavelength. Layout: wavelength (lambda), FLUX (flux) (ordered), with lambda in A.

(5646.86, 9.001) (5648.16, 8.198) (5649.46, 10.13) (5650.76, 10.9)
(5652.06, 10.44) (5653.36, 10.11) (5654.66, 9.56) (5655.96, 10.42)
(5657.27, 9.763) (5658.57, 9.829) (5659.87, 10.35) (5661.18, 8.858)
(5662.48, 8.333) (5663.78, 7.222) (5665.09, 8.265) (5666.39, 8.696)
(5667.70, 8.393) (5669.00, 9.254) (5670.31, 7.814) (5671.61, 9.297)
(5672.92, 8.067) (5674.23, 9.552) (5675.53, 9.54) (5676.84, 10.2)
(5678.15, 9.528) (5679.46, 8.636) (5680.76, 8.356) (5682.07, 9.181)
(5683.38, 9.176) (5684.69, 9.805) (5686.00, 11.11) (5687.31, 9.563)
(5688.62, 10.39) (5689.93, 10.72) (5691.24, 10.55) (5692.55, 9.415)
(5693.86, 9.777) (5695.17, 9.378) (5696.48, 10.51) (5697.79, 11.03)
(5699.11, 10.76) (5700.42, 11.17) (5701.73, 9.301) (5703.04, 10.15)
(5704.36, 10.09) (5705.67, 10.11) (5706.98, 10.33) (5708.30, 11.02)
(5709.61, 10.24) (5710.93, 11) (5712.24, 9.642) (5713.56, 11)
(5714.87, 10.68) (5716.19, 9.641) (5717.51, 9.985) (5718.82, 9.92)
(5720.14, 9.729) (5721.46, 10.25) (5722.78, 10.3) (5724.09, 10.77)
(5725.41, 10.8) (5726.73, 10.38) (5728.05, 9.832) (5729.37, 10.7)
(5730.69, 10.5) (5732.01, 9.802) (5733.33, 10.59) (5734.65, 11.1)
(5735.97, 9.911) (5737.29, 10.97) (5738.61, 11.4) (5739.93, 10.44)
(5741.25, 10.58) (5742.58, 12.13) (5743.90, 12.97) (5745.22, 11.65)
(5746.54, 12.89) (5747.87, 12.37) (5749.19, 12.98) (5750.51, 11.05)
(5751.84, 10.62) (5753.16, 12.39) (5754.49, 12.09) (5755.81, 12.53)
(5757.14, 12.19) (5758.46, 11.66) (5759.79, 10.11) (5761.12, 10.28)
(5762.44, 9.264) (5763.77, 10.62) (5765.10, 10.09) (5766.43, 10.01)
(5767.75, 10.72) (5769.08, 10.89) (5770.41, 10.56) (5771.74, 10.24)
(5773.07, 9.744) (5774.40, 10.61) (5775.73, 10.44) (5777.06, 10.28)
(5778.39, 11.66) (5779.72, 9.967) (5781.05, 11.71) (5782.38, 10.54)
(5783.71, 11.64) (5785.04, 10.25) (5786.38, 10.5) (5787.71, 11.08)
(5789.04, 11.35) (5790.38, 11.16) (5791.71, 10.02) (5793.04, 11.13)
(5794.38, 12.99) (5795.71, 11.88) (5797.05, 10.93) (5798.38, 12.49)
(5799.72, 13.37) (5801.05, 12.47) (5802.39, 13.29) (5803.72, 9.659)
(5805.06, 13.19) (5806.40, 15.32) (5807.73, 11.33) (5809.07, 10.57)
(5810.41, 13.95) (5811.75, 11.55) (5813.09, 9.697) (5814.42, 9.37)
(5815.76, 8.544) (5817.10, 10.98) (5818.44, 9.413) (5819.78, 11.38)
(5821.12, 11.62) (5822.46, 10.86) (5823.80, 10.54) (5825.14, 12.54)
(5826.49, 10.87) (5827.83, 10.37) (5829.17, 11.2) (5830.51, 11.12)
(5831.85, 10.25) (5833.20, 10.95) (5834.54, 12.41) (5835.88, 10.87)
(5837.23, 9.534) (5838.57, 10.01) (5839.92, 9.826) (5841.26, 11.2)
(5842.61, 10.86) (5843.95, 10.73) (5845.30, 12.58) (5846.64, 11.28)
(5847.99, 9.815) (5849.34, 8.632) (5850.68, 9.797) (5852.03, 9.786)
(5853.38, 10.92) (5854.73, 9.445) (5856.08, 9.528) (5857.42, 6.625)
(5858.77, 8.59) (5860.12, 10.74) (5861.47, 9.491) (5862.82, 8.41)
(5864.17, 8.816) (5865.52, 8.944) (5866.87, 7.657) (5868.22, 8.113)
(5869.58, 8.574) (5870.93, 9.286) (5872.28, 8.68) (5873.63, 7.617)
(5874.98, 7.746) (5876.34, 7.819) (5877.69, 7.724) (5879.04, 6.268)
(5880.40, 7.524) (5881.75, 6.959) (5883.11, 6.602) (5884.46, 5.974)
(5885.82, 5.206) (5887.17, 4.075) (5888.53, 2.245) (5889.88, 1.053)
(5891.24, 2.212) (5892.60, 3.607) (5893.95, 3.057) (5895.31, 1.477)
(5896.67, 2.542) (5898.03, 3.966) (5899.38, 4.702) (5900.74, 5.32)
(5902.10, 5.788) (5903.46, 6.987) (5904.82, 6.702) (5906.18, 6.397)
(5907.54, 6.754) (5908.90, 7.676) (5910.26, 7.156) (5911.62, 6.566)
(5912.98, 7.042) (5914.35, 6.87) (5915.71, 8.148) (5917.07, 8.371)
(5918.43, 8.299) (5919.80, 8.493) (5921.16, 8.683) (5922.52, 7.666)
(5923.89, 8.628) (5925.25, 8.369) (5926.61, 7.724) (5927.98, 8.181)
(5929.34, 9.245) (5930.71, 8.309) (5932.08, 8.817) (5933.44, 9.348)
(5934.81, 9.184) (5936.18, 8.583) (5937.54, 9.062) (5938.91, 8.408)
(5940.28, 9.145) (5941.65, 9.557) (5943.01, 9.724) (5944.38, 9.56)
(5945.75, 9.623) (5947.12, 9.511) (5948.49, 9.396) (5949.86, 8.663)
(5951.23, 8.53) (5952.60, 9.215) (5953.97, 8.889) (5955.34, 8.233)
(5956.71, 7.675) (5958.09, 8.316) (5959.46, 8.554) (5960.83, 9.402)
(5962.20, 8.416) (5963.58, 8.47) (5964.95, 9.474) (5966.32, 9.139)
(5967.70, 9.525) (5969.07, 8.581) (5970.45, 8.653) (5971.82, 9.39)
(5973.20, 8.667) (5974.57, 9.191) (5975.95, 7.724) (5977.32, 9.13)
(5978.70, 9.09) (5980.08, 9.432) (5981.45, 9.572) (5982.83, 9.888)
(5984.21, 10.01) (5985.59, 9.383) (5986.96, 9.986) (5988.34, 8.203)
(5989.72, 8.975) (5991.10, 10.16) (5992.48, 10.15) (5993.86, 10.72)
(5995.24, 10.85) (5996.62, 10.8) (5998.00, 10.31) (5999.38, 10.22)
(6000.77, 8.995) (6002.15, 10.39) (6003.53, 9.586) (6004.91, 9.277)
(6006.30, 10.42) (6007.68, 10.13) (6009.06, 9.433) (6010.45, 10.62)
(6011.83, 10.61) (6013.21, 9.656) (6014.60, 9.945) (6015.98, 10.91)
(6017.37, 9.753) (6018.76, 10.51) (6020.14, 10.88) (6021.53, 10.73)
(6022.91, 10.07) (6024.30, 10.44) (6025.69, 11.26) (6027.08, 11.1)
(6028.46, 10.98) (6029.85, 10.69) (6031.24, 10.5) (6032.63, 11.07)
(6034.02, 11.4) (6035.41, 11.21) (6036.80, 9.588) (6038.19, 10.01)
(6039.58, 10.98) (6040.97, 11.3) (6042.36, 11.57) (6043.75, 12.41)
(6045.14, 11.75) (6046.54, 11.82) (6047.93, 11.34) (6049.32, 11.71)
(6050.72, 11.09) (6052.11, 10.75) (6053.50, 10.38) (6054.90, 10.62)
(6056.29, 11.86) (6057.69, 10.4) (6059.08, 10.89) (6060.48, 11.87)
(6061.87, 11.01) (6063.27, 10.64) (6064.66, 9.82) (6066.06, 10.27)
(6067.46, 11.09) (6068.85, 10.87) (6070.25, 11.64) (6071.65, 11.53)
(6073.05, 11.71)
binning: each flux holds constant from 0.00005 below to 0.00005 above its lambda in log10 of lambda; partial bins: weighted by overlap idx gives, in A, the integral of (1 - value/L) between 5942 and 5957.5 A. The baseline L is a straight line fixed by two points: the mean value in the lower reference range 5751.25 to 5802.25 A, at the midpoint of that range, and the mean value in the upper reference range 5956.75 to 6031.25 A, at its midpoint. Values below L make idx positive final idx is 1.6 A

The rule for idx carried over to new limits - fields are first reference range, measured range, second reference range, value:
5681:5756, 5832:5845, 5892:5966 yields -2.56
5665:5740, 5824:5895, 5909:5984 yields 5.23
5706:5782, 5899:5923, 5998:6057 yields 8.07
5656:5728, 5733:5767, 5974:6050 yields -4.81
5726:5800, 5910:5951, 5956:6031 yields 6.18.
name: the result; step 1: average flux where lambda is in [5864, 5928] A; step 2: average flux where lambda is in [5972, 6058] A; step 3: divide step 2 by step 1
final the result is 1.59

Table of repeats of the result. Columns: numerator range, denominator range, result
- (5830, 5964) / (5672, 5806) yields 0.75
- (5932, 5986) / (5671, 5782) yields 0.86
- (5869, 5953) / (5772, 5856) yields 0.65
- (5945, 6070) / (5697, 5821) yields 0.92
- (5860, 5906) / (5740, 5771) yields 0.55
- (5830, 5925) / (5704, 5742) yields 0.74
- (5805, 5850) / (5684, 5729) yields 1.07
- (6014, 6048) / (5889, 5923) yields 1.88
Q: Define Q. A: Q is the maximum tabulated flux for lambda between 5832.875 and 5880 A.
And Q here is 12.58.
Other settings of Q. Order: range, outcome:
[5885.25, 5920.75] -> 8.493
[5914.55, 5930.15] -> 9.245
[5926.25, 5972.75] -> 9.724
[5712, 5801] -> 13.37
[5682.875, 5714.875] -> 11.17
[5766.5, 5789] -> 11.71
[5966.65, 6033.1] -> 11.26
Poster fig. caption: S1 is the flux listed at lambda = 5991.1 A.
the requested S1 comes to 10.16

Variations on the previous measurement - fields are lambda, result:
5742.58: 12.13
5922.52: 7.666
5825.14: 12.54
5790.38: 11.16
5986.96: 9.986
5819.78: 11.38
